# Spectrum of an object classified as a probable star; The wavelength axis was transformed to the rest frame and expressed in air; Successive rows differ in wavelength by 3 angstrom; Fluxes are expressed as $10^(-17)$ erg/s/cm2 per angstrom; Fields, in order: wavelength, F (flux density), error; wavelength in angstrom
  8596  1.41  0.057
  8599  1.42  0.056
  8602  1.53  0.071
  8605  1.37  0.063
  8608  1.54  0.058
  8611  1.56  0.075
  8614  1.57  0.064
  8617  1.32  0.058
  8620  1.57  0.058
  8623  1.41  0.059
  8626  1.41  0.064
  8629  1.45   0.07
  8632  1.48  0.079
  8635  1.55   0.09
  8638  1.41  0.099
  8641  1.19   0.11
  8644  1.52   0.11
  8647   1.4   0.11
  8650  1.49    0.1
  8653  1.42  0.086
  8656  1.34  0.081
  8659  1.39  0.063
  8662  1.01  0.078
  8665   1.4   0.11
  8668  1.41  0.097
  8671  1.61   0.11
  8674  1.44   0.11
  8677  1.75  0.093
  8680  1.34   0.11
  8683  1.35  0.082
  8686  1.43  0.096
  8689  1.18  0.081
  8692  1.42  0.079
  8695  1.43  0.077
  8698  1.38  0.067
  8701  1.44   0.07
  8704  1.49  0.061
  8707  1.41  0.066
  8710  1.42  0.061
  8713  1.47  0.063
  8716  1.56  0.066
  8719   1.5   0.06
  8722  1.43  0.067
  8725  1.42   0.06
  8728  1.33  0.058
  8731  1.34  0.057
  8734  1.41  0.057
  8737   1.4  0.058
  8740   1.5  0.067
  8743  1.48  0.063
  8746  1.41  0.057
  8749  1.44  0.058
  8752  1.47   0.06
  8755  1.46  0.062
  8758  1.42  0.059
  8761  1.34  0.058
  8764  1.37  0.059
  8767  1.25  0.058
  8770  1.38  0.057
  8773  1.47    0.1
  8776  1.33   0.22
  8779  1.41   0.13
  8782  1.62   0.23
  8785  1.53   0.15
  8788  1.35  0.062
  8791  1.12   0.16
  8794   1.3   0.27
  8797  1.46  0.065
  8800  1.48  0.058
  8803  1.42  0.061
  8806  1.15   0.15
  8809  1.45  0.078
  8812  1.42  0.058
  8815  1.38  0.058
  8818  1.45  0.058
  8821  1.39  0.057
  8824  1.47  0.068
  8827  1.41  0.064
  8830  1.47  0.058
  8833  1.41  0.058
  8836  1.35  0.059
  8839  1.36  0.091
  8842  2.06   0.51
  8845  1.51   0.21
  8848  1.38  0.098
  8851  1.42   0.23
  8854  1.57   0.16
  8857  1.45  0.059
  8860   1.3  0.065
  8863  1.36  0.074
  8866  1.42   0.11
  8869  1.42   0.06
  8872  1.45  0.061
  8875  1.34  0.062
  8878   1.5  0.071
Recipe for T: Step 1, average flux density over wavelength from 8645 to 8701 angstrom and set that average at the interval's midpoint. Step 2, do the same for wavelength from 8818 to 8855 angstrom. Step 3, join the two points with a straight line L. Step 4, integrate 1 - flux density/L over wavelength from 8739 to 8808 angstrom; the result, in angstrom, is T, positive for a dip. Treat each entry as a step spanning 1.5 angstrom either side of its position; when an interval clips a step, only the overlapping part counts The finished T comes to 2.5 angstrom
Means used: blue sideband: 1.4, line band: 1.4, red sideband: 1.48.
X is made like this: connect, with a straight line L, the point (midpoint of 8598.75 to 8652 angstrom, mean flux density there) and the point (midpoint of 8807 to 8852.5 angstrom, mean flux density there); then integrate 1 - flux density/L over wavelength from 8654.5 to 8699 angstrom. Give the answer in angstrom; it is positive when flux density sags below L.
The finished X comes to 2.0 angstrom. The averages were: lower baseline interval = 1.46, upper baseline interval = 1.46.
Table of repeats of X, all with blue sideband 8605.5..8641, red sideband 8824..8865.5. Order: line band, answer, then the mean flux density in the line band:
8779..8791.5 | 0.3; 1.43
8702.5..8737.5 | 0.8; 1.43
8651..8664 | 1.4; 1.3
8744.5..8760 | 0.3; 1.44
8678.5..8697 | 1.3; 1.36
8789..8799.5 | 1.1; 1.31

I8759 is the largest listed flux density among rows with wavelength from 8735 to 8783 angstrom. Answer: 1.62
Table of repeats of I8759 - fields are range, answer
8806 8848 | 2.06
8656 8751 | 1.75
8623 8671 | 1.61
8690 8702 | 1.44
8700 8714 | 1.49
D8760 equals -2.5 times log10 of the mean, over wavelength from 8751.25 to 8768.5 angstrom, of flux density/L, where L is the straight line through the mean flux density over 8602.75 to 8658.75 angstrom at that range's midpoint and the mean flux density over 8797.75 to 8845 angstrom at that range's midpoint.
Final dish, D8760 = 0.050 mag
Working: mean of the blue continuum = 1.44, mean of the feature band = 1.38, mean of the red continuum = 1.45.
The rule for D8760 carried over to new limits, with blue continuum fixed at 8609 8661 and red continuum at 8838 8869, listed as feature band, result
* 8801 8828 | 0.06 mag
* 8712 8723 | -0.03 mag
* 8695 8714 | 0.01 mag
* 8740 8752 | 0.00 mag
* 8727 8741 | 0.05 mag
